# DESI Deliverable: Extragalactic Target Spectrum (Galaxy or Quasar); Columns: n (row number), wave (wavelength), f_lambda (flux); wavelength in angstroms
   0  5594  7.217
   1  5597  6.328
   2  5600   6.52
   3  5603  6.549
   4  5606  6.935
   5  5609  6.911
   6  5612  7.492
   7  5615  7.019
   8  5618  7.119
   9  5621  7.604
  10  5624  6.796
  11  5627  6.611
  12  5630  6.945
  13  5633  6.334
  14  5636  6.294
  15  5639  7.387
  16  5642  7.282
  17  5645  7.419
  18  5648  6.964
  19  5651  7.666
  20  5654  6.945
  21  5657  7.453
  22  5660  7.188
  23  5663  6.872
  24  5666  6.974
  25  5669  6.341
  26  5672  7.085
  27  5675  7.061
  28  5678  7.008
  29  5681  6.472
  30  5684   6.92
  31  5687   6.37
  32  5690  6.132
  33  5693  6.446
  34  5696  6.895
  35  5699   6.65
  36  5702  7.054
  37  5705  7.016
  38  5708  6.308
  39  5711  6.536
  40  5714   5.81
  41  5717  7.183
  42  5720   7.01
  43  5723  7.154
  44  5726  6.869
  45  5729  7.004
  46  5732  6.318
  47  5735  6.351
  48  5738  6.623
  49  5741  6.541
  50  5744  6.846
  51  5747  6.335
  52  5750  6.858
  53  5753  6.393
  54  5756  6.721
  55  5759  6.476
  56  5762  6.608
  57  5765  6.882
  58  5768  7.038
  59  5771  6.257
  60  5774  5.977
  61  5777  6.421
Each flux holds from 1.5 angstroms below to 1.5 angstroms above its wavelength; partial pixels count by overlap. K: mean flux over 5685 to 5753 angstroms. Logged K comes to 6.65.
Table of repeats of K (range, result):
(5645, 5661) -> 7.26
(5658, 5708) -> 6.77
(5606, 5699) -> 6.93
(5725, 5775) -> 6.6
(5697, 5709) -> 6.78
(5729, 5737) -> 6.48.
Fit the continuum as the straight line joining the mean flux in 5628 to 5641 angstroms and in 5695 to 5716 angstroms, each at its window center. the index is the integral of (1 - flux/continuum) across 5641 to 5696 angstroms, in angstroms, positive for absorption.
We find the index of -1.9 angstroms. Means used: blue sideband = 6.76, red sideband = 6.62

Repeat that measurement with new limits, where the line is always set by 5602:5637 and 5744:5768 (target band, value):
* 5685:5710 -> 0.5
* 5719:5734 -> -0.3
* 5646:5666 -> -1.0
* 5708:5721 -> 0.3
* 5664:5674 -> 0.0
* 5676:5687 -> 0.1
